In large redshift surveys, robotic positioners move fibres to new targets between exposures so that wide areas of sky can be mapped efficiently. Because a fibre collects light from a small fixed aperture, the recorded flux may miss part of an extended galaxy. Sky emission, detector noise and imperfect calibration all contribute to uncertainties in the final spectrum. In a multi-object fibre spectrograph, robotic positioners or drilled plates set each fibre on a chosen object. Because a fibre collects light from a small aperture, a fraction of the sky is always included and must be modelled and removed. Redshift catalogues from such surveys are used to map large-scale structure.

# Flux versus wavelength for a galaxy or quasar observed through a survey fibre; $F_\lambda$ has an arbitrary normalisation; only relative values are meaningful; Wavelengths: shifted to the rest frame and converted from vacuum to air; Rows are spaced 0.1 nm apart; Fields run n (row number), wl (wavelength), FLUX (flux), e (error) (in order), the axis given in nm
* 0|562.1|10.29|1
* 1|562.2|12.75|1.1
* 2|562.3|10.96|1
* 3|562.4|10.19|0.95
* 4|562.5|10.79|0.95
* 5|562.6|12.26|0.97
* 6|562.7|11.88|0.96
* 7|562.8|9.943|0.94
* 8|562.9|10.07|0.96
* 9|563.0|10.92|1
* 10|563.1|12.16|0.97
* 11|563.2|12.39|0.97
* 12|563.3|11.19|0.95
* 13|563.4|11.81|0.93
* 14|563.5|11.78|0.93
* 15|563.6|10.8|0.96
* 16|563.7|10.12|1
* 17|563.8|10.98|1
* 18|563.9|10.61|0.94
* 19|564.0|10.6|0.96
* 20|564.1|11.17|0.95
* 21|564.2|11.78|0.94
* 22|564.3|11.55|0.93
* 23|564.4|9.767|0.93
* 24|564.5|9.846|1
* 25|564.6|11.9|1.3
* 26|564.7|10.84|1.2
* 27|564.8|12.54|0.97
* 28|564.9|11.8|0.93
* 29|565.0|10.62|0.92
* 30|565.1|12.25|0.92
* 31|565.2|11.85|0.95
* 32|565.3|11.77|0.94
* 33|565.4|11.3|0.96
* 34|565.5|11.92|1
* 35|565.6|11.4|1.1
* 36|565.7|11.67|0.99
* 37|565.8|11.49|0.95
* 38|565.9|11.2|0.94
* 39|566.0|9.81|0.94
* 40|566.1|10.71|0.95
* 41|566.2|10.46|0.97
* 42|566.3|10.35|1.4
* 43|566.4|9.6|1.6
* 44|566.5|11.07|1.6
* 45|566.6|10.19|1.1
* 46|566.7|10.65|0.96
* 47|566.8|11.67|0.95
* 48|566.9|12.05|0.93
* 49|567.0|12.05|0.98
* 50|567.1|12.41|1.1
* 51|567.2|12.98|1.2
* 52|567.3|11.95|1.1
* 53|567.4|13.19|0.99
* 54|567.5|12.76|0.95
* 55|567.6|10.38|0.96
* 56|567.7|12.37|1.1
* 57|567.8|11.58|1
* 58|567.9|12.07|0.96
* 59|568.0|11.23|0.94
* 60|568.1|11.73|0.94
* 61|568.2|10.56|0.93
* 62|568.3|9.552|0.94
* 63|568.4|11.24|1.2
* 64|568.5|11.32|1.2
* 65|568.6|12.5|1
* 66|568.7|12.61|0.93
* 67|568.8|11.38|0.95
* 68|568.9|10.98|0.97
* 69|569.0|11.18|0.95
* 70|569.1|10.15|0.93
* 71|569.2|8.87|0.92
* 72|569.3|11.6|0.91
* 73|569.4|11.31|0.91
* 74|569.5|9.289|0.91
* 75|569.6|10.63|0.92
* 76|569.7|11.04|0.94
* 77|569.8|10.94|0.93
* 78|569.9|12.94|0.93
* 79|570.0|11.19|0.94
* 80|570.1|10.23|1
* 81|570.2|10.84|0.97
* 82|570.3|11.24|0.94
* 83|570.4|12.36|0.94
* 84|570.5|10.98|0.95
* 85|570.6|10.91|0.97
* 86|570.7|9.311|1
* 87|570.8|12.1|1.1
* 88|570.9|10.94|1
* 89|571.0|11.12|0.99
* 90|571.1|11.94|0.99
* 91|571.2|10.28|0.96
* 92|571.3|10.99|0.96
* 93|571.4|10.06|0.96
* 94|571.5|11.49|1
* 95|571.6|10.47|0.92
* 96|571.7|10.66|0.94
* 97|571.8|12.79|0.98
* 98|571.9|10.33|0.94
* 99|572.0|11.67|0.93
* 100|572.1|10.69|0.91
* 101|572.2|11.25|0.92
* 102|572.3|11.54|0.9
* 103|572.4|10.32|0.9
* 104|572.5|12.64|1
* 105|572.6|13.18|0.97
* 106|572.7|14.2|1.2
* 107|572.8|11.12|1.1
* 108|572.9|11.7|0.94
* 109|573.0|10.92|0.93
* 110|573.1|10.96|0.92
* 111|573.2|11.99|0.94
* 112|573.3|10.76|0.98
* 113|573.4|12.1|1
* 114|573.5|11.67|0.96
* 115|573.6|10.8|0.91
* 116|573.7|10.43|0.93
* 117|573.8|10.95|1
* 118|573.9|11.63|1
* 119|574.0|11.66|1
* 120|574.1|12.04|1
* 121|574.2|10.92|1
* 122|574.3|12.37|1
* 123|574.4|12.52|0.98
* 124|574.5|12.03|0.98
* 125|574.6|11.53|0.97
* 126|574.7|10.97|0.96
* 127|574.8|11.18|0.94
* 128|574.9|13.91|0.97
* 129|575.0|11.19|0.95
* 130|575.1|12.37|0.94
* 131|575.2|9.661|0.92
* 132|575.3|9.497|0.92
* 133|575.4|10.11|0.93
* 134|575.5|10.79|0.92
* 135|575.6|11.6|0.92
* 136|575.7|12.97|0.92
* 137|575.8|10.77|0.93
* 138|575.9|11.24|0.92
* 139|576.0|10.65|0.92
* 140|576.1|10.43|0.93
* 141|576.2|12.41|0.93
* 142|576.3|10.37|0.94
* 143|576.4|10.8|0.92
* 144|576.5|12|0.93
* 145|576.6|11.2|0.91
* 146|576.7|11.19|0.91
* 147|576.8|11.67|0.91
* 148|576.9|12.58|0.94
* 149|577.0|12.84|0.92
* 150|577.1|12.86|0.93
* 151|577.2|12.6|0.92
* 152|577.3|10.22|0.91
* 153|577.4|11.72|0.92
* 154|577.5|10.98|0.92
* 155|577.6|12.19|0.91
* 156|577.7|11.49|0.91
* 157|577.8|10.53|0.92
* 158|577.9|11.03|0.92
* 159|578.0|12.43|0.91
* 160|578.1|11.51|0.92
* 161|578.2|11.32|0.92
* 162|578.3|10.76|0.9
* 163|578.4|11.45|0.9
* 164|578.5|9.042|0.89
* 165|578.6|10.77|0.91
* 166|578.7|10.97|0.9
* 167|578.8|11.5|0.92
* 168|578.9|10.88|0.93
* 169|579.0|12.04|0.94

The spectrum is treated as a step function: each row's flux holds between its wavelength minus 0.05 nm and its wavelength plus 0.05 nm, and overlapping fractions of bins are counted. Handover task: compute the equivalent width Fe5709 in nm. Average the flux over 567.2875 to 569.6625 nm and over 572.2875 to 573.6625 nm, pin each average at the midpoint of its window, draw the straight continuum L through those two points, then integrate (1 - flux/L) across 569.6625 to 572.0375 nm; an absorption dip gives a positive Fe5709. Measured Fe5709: 0.08 nm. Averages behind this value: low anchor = 11.3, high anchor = 11.7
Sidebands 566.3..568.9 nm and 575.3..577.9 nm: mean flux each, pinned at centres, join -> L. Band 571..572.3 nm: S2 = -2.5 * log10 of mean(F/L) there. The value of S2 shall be 0.04 mag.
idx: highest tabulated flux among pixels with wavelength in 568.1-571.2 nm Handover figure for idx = 12.94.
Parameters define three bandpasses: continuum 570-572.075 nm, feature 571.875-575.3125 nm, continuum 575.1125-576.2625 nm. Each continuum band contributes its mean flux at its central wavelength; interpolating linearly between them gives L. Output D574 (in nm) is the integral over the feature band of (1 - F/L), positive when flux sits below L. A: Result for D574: -0.17 nm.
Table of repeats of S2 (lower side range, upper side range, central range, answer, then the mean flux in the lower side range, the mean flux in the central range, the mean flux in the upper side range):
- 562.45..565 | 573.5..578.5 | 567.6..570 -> 0.01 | 11.2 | 11.2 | 11.4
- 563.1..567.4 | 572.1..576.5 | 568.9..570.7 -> 0.05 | 11.3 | 10.9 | 11.4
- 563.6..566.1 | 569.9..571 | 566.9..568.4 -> -0.06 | 11.2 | 11.8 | 11.1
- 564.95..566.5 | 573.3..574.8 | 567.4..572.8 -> 0.00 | 11.1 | 11.3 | 11.5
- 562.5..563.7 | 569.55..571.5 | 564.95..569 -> -0.02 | 11.3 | 11.4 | 11.1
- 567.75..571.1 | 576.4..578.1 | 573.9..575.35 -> -0.01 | 11.1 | 11.6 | 11.7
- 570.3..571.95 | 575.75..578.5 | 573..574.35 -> -0.02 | 11.1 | 11.4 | 11.4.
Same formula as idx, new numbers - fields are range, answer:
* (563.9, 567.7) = 13.19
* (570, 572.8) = 14.2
